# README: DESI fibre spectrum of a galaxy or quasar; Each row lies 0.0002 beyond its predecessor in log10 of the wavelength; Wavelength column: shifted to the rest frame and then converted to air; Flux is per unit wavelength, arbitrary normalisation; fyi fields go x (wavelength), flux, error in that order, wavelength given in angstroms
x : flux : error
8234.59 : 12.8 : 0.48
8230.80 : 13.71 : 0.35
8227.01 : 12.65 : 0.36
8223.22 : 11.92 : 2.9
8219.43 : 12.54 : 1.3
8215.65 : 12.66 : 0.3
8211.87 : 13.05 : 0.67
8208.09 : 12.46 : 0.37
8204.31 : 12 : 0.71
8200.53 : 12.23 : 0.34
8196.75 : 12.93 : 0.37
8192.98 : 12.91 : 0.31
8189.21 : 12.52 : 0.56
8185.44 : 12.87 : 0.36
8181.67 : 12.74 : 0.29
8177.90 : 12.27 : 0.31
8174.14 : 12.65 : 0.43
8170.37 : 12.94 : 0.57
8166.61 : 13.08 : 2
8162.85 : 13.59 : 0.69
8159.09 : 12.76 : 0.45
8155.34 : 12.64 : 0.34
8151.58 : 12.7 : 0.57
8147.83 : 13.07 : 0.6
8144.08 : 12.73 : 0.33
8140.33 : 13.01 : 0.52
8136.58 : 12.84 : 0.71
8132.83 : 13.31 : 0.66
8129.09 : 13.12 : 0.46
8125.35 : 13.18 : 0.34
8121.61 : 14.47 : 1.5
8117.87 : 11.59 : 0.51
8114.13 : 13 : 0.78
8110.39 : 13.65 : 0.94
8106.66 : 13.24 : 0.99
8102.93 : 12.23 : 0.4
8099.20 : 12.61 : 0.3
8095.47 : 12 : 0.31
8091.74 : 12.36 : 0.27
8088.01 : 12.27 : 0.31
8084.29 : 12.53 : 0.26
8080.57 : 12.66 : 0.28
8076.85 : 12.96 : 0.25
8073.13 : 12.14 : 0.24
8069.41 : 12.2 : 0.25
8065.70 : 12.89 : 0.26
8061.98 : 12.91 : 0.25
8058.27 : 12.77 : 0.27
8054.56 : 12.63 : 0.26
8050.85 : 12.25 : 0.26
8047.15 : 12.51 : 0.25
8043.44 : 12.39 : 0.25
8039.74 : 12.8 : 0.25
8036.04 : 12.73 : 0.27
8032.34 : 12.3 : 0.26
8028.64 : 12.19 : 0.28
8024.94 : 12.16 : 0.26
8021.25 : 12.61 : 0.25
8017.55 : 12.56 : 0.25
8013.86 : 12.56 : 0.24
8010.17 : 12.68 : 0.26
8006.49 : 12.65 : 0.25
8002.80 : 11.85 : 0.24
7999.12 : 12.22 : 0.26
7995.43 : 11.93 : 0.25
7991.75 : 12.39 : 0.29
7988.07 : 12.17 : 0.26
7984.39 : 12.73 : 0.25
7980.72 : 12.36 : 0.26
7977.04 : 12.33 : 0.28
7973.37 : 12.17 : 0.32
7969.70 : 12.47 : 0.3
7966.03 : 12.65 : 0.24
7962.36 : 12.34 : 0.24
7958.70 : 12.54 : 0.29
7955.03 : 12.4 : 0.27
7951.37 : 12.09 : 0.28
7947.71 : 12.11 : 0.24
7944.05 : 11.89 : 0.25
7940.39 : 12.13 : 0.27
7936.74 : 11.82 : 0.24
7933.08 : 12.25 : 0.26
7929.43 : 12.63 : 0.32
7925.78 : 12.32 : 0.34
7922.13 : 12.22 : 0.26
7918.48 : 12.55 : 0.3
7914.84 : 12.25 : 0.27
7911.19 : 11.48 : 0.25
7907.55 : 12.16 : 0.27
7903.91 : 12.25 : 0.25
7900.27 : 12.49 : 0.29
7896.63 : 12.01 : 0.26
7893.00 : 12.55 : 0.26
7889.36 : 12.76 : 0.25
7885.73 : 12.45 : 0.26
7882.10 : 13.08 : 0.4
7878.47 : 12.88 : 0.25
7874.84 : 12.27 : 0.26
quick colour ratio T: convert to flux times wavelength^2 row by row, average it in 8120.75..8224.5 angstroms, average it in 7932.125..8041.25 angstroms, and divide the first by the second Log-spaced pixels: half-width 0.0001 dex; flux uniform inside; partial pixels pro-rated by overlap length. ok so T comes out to 1.09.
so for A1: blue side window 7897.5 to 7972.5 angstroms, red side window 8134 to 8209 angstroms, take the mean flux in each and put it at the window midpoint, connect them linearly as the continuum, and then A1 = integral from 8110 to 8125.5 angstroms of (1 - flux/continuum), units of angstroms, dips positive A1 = -0.6 angstroms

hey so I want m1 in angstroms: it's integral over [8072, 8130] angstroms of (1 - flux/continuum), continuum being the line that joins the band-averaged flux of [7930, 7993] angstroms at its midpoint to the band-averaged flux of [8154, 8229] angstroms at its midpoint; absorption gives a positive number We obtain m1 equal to -1.1 angstroms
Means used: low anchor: 12.3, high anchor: 12.7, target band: 12.8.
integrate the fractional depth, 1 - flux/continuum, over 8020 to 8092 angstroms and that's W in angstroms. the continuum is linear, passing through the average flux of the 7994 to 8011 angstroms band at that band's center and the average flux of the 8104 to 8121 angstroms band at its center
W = 0.4 angstroms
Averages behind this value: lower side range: 12.3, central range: 12.5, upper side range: 13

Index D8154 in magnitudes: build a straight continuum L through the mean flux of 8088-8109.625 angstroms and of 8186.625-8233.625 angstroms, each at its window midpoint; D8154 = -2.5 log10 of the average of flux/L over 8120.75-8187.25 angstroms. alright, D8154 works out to -0.03 mag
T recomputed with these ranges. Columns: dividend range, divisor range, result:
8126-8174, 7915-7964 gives 1.12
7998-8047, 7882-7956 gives 1.04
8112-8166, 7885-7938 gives 1.12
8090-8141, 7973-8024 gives 1.07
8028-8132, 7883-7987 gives 1.07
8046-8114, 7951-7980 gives 1.05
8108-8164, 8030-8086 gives 1.06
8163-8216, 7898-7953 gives 1.11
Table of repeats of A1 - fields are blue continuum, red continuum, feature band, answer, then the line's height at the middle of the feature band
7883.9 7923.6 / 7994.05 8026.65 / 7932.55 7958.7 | 0.4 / 12.3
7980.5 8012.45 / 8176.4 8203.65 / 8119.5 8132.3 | -1.0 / 12.5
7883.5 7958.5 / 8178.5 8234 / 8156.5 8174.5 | -0.6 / 12.6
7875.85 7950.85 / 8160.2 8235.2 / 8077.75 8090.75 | 0.0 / 12.6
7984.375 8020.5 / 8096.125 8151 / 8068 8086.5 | 0.3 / 12.7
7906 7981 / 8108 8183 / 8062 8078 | 0.2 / 12.7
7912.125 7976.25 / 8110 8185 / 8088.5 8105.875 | 0.6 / 12.8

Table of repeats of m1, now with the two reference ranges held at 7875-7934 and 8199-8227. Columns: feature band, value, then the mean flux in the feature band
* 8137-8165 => -1.1 angstroms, 12.9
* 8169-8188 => -0.4 angstroms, 12.7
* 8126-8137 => -0.6 angstroms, 13.1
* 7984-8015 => 0.2 angstroms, 12.3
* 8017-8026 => 0.0 angstroms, 12.4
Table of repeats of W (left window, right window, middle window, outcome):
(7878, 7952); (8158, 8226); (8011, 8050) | -0.1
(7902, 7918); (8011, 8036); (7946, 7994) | -0.4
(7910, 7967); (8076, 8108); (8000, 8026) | -0.1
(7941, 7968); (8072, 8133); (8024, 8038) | 0.2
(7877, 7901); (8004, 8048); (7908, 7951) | 1.5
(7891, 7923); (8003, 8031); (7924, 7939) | 0.0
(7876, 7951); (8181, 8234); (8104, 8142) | -1.7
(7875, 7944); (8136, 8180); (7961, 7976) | 0.1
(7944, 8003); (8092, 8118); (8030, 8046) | -0.1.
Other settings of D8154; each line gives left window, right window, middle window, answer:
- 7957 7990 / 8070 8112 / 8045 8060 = 0.00 mag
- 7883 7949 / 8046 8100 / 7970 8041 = 0.00 mag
